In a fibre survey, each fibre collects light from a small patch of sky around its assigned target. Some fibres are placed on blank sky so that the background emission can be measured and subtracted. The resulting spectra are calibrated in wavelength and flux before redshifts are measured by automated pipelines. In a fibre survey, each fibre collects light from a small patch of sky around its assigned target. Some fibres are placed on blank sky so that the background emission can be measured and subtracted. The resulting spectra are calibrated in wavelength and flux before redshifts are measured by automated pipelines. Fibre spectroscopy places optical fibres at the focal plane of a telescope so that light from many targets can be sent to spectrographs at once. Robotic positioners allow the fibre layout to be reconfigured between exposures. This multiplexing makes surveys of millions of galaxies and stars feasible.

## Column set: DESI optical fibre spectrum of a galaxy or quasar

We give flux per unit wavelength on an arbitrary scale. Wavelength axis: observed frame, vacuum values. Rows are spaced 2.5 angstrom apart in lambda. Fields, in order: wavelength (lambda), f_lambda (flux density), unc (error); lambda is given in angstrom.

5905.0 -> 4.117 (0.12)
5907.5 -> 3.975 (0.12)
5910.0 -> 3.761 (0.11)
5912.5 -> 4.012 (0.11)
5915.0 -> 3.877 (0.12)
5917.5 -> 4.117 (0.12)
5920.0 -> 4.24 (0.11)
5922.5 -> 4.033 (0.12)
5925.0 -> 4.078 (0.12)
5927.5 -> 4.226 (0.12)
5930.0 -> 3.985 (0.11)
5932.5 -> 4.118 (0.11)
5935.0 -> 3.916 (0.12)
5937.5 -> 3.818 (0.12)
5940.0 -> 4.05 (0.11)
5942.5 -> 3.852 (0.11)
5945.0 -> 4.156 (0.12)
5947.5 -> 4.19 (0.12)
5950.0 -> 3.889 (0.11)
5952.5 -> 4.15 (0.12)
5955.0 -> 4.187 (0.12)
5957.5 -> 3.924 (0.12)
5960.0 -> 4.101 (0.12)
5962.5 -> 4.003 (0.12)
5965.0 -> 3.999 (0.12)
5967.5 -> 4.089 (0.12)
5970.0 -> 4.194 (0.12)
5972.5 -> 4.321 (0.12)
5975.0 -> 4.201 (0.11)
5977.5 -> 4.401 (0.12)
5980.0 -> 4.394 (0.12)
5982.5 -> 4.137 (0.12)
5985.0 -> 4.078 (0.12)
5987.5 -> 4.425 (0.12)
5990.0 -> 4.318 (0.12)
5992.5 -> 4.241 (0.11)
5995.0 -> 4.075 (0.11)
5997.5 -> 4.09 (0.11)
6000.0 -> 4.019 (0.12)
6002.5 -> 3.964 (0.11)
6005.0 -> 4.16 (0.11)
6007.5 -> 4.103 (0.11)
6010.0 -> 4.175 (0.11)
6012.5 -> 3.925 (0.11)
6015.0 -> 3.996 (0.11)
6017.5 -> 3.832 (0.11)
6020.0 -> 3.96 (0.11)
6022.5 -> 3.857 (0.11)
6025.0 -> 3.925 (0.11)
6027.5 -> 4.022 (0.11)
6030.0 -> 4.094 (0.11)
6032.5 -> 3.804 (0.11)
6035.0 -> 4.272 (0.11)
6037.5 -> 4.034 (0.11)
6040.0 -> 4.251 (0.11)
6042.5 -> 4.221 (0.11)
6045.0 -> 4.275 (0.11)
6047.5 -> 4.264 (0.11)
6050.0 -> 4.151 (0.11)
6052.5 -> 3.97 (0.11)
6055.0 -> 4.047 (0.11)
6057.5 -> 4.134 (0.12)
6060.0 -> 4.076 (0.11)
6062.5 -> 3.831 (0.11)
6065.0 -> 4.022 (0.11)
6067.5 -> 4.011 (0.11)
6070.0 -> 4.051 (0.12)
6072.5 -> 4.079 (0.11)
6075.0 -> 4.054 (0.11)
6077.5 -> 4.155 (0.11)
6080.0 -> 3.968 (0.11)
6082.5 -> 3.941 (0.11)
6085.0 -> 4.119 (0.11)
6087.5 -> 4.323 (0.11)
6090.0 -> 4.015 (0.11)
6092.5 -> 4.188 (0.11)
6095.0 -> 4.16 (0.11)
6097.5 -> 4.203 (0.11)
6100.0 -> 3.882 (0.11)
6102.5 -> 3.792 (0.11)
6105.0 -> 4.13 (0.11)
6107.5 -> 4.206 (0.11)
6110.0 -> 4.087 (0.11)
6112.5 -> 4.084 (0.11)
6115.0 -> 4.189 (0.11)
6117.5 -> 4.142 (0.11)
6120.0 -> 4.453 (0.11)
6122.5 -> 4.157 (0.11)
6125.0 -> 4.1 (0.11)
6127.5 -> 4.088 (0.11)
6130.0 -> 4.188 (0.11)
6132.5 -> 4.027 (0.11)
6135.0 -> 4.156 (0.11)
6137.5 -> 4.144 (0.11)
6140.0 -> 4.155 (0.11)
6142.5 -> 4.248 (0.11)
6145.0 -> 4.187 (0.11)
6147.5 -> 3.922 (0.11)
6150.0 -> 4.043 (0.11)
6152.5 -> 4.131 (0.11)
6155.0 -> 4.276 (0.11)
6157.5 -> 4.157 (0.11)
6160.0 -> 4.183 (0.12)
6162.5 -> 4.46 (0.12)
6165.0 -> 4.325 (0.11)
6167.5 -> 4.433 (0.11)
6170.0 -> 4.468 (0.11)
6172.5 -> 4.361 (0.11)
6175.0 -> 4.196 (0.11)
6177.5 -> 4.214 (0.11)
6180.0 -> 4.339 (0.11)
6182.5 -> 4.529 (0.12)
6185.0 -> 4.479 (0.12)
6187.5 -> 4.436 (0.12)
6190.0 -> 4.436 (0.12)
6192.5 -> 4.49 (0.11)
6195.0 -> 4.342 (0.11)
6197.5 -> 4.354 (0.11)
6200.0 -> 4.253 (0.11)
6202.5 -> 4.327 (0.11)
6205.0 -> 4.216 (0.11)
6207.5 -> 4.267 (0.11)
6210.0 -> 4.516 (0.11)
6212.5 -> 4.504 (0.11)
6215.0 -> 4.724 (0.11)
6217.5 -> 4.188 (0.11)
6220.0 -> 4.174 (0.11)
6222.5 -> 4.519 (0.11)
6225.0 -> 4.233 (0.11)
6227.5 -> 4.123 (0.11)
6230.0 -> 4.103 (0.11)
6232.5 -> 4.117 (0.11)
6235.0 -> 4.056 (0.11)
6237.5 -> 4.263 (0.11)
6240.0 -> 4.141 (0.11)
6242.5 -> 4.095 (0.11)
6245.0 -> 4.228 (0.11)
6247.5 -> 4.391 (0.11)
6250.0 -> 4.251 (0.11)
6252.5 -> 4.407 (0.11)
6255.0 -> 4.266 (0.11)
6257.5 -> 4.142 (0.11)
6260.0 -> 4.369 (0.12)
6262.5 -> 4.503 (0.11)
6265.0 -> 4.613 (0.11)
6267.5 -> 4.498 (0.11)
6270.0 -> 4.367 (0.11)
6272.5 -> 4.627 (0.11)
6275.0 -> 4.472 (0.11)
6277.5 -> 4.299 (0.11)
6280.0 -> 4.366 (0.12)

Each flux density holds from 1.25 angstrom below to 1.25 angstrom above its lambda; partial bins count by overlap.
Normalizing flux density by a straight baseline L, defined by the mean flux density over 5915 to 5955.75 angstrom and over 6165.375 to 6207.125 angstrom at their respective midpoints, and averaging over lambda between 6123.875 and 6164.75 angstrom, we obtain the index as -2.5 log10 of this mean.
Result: 0.04 mag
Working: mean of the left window 4.06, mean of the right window 4.36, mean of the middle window 4.16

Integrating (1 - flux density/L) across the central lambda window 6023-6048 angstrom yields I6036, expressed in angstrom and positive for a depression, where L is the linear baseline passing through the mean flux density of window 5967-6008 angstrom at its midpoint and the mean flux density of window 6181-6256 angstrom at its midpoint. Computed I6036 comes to 0.7 angstrom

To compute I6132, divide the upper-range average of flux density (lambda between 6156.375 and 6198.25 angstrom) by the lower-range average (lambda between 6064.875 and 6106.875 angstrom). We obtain 1.07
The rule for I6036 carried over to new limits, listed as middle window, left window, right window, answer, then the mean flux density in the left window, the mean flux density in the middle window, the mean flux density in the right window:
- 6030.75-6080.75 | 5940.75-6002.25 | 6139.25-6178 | 1.2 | 4.14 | 4.08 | 4.24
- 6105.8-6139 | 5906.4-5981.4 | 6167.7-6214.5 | 1.1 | 4.08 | 4.16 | 4.38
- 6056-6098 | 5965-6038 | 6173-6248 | 1.0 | 4.11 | 4.08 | 4.31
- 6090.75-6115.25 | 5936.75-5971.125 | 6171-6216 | 1.0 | 4.05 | 4.09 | 4.39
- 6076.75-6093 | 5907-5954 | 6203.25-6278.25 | 0.3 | 4.02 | 4.1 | 4.32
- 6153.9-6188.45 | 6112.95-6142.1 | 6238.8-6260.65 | -1.2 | 4.16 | 4.35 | 4.25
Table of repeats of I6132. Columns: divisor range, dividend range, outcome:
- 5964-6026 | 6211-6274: 1.05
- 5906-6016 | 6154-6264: 1.06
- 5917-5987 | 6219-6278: 1.05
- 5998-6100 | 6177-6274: 1.07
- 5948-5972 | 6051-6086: 0.99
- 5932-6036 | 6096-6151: 1.01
